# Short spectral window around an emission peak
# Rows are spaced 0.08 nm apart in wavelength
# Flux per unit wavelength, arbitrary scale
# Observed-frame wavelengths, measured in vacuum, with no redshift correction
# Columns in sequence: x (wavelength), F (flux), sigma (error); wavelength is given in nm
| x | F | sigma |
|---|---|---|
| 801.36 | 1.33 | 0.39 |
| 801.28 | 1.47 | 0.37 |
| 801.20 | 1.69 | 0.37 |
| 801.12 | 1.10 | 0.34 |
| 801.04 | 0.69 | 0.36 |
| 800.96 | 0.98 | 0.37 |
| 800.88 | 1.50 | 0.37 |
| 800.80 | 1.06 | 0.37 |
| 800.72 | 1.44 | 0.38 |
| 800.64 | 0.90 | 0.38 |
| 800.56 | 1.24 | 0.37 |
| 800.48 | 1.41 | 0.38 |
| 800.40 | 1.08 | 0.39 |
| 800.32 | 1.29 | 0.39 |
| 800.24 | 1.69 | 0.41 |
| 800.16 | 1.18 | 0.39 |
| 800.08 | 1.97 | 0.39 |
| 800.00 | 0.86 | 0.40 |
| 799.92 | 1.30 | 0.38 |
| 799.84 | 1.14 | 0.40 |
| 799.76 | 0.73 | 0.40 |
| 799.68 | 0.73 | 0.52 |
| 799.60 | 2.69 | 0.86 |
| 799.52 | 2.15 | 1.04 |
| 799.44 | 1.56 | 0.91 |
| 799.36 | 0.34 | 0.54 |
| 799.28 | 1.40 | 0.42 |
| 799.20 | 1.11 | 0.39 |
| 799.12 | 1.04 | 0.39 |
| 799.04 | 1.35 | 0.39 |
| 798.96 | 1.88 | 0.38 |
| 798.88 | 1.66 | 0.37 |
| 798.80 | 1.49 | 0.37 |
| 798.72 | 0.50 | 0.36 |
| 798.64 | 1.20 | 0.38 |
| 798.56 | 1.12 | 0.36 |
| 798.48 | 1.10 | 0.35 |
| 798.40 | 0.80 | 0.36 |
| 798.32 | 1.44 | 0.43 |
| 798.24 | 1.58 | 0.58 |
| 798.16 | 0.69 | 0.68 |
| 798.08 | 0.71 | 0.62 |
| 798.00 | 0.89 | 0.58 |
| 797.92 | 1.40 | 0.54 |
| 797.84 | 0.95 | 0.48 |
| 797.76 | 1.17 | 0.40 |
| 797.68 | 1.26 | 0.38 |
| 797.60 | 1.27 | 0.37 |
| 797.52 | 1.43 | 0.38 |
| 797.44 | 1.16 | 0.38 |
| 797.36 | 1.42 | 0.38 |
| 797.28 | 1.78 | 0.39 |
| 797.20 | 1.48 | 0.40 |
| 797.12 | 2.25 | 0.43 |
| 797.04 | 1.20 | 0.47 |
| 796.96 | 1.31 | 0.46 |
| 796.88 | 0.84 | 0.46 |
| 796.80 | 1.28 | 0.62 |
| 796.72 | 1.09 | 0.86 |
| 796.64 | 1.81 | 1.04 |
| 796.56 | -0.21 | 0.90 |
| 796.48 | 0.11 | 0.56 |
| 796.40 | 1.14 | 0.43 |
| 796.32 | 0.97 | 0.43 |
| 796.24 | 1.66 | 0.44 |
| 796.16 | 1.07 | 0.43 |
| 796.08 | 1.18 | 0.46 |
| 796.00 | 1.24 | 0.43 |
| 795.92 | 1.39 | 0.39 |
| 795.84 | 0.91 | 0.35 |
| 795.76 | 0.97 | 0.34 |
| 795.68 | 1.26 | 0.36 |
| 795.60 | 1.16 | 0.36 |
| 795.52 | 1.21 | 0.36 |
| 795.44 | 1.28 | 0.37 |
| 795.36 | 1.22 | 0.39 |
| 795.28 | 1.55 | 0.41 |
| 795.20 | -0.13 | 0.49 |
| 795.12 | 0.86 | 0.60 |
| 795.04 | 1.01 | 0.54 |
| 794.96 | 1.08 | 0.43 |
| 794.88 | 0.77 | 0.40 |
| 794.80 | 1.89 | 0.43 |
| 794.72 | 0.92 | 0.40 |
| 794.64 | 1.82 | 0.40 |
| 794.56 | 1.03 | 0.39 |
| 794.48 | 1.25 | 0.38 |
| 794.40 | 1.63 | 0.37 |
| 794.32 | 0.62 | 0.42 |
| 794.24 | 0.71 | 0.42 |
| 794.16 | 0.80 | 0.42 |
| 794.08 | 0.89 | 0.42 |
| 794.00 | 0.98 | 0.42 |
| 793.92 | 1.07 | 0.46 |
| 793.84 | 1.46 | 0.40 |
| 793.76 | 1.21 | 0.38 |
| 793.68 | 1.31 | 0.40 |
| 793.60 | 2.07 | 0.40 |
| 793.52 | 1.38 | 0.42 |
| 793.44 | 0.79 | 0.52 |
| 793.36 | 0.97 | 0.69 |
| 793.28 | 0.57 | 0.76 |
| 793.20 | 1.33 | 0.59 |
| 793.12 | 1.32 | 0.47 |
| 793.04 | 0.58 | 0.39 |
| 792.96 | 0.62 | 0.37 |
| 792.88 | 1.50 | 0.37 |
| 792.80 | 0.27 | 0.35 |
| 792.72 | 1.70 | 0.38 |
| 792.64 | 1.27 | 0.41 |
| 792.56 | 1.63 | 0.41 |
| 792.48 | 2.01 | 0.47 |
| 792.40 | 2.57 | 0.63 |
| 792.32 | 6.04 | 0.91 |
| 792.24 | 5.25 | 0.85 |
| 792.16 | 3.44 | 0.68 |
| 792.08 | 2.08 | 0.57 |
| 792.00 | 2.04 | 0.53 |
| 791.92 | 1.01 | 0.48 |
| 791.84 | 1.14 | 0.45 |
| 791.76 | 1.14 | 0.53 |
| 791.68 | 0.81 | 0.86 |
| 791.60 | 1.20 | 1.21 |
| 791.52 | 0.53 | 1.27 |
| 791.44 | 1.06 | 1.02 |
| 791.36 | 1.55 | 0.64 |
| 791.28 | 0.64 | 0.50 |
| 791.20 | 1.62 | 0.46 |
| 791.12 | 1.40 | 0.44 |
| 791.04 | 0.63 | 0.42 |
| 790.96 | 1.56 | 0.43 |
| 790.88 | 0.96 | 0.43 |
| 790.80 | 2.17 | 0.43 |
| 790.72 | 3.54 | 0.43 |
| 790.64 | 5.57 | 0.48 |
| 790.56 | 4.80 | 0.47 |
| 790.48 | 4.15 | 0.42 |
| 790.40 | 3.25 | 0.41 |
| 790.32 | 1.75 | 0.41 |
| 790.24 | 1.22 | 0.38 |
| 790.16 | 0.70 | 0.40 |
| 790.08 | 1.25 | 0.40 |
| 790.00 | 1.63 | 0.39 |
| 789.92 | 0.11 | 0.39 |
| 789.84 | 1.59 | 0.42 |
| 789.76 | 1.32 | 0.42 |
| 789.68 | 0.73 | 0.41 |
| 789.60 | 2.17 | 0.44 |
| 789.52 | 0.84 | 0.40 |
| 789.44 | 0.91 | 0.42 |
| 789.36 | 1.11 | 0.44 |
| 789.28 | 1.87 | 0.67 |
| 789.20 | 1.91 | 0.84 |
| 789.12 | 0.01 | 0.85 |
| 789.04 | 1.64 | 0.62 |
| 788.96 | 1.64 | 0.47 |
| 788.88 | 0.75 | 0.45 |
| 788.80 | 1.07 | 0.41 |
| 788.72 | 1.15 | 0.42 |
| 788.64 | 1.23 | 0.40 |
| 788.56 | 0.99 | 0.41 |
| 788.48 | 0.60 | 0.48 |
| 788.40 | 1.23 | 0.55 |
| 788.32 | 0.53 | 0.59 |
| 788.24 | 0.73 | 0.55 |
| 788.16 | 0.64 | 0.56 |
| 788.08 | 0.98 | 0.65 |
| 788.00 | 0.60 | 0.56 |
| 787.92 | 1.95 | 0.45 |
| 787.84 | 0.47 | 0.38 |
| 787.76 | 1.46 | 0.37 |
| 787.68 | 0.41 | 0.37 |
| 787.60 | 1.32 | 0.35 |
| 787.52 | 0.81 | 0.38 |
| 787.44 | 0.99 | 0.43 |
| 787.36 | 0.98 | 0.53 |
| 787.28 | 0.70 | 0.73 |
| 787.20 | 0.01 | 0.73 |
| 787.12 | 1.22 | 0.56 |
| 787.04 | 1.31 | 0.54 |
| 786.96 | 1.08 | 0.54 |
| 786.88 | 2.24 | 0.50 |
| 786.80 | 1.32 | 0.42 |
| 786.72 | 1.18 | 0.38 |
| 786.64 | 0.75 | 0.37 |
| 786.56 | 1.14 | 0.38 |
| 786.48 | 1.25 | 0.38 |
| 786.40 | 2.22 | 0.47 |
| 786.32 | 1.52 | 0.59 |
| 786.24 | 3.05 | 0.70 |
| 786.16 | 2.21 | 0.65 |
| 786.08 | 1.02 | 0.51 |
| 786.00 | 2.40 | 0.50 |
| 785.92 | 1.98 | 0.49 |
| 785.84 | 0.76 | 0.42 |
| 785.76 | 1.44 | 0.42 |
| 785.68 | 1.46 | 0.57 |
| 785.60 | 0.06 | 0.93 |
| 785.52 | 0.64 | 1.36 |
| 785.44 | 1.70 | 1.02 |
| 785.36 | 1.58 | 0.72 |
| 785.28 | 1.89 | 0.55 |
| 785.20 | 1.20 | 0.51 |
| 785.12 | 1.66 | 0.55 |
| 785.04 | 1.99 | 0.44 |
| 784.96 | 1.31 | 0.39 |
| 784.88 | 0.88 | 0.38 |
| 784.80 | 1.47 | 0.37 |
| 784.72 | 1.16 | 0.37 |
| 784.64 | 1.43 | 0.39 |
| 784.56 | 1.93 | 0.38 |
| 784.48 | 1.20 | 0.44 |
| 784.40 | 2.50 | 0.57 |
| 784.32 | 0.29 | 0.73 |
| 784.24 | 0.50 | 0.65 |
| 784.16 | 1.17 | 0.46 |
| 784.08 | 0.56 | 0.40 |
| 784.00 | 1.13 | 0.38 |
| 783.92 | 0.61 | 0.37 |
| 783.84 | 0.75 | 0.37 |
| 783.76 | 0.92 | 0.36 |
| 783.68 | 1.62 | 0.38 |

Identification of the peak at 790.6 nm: [S II]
